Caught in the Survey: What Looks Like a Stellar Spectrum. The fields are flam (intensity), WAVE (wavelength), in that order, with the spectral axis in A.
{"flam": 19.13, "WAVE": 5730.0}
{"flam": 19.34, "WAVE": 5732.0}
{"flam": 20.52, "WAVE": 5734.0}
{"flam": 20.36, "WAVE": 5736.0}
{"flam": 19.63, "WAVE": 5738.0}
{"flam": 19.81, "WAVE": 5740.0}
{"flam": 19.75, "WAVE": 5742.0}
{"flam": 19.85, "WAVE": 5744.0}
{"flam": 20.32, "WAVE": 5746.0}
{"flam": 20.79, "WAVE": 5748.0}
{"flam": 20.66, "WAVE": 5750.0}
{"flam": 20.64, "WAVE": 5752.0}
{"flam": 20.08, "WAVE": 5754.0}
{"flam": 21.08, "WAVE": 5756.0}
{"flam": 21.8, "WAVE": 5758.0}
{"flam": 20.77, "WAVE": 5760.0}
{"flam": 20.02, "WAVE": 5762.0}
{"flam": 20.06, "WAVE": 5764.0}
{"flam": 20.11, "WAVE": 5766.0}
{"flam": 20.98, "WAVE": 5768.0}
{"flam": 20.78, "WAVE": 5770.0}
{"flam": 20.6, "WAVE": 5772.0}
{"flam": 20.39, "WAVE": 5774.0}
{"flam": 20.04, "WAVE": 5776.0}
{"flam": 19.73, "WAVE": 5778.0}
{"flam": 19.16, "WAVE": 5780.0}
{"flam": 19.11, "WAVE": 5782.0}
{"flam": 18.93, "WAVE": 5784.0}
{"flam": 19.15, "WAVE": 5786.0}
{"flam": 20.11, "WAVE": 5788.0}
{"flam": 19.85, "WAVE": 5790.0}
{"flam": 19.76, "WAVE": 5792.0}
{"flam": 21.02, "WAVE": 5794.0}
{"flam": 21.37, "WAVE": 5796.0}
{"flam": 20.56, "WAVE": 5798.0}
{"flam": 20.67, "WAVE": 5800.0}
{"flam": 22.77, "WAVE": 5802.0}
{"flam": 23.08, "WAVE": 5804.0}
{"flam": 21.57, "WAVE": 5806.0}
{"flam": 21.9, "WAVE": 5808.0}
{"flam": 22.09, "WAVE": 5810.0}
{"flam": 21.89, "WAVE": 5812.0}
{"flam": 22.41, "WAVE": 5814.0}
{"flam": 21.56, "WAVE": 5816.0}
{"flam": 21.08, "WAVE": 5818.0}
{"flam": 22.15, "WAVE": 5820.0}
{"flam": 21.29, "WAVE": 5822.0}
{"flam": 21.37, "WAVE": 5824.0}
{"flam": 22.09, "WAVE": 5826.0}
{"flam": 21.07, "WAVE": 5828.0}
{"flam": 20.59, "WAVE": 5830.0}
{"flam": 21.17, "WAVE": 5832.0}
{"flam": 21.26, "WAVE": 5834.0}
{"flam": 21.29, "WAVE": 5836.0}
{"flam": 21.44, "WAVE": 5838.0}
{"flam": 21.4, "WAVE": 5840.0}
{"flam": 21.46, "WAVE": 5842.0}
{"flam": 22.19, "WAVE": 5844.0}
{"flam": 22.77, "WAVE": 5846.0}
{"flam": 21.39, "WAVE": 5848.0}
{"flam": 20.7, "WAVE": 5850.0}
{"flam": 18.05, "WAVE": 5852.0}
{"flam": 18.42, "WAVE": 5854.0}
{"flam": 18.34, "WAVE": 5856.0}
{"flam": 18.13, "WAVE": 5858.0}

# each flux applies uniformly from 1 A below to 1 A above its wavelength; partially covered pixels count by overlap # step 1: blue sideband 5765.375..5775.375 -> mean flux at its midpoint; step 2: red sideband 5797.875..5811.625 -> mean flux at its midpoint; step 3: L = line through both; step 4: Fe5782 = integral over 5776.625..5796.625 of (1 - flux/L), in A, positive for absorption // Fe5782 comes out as 1.3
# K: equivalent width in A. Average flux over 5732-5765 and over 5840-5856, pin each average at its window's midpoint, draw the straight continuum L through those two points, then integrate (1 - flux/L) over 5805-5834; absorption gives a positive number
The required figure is -1.5 A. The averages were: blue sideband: 20.4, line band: 21.6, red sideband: 20.6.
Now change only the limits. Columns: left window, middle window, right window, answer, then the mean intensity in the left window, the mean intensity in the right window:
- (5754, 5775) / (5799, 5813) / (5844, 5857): -1.1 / 20.6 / 20.1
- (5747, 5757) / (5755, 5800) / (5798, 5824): 1.9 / 20.6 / 21.8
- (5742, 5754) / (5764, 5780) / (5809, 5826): 0.4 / 20.4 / 21.8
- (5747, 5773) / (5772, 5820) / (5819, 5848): 0.6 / 20.6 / 21.5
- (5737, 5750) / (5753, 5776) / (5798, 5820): 0.1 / 20.1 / 21.9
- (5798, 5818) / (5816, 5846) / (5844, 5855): -0.6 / 21.9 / 20.4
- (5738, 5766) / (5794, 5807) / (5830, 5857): -0.7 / 20.4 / 20.8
